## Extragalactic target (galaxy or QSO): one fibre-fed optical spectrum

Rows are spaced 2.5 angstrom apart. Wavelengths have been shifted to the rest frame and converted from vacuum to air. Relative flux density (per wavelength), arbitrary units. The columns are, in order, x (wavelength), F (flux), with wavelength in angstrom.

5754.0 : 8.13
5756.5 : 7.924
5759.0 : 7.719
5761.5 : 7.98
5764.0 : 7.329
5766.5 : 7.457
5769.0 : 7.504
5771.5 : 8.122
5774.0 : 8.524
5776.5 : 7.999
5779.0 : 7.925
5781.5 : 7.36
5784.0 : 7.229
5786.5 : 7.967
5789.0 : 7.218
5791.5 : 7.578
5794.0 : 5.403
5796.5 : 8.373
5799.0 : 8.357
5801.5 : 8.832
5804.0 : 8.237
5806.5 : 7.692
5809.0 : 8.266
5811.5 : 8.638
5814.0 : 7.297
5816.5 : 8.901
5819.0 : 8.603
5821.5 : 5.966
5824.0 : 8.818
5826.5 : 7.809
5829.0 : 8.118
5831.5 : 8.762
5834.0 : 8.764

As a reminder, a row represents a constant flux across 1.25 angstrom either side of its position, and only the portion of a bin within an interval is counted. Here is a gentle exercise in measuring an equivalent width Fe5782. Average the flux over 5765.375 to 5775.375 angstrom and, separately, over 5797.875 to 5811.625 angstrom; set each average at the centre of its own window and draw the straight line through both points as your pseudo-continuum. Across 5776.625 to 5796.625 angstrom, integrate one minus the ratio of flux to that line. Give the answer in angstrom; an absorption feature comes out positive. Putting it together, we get 1.8 angstrom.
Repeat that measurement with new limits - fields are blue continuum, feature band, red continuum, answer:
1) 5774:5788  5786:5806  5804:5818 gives 0.59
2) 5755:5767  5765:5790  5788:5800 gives -0.64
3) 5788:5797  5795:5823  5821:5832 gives -2.29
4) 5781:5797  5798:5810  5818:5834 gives -1.11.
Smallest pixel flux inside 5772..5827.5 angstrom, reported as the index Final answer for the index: 5.403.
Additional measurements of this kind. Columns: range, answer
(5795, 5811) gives 7.692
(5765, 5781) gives 7.457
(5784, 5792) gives 7.218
